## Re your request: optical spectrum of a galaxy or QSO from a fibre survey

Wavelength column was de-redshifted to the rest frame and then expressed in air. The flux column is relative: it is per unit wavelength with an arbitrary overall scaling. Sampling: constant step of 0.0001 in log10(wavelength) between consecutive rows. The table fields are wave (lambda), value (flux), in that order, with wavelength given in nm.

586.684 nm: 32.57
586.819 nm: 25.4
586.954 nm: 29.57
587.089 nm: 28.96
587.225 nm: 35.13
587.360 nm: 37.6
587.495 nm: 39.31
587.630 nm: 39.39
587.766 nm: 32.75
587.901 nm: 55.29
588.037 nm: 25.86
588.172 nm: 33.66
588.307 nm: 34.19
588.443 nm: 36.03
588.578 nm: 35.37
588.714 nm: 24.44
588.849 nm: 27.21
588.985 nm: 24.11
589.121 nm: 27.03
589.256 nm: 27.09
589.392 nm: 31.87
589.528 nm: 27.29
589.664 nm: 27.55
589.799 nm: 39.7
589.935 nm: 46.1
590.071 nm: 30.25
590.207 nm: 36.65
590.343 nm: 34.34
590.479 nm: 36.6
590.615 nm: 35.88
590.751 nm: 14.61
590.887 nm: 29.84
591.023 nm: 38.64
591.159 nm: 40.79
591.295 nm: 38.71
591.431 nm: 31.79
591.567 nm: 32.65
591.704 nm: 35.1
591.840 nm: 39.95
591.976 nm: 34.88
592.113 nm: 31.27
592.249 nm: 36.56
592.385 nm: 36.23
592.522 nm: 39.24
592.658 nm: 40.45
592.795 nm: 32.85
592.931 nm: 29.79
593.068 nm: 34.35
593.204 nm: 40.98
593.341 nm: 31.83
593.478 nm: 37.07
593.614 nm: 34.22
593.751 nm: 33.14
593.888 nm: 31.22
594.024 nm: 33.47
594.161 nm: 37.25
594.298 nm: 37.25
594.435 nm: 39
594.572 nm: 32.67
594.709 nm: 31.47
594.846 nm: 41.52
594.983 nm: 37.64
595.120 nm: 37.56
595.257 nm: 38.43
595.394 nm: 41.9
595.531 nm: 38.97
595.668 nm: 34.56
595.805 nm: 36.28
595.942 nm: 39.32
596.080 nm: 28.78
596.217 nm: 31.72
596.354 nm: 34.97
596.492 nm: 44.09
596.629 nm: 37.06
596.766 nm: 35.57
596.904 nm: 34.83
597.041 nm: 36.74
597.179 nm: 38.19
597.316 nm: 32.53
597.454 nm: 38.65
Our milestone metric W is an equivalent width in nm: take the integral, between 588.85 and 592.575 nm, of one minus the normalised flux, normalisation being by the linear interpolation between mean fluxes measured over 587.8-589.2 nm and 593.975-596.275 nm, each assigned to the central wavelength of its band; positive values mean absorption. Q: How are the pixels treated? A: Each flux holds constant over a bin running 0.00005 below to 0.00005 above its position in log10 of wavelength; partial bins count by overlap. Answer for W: 0.04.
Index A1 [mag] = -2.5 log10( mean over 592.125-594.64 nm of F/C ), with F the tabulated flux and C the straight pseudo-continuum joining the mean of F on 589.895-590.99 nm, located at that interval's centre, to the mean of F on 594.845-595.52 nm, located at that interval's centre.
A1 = 0.043 mag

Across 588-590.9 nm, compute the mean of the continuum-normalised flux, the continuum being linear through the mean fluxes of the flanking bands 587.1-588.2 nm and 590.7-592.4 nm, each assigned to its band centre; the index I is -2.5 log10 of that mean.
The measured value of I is 0.14 mag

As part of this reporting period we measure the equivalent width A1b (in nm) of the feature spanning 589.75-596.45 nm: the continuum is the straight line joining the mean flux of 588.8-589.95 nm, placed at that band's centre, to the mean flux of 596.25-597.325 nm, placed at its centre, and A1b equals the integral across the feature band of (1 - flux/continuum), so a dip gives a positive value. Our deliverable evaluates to -0.41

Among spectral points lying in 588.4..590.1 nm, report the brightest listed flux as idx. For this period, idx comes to 46.1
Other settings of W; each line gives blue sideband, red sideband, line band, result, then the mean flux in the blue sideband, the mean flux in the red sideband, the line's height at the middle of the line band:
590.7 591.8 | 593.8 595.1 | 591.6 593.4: -0.07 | 33.2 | 35.7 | 34.2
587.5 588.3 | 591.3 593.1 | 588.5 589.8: 0.28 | 37.3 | 35.1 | 36.7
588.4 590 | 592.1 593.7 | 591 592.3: -0.07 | 31.1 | 35.5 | 34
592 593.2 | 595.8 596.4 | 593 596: -0.15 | 35.4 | 34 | 34.6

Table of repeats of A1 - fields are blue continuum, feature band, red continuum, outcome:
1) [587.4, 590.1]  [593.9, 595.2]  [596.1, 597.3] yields -0.02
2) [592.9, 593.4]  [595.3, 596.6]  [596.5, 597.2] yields -0.01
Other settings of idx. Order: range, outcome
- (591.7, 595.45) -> 41.9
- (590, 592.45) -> 40.79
